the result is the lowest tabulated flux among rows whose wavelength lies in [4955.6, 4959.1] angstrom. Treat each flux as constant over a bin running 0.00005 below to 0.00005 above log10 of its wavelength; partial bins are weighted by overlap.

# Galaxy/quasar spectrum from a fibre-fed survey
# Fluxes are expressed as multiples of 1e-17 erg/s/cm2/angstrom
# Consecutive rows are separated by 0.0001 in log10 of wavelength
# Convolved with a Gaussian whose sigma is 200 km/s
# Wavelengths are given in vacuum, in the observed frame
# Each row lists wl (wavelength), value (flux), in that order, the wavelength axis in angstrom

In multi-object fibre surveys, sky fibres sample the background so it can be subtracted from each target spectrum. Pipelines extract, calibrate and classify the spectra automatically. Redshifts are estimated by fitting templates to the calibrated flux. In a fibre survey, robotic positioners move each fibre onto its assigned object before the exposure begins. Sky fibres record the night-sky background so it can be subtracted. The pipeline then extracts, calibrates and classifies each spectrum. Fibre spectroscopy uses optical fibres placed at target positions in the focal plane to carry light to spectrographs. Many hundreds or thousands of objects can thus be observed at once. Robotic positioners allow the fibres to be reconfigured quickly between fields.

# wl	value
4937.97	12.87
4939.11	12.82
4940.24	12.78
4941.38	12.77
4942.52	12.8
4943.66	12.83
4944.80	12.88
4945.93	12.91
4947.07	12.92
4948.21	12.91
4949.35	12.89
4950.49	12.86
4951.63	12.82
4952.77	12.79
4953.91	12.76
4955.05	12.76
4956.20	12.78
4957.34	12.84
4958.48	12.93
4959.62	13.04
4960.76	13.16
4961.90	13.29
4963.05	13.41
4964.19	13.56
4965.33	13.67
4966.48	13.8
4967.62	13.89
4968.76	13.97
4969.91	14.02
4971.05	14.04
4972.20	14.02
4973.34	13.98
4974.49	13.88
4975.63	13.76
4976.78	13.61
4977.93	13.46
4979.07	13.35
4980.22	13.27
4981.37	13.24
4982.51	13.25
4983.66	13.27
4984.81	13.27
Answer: 12.78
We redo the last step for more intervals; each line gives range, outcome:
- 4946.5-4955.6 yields 12.76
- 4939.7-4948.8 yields 12.77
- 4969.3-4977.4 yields 13.61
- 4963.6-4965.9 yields 13.56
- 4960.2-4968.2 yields 13.16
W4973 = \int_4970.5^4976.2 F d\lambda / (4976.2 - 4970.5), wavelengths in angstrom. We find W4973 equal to 13.9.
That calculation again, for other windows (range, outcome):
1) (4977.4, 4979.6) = 13.4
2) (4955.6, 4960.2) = 12.9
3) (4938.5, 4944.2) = 12.8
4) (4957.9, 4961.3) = 13.1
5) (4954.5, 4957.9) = 12.8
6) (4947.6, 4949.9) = 12.9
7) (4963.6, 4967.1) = 13.7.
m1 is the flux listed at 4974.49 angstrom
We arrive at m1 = 13.88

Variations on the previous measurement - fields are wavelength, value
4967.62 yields 13.89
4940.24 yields 12.78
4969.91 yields 14.02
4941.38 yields 12.77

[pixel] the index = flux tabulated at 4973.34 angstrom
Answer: 13.98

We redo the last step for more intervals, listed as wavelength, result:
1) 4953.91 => 12.76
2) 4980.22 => 13.27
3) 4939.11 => 12.82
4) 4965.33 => 13.67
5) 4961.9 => 13.29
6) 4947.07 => 12.92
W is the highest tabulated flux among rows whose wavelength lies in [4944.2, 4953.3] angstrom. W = 12.92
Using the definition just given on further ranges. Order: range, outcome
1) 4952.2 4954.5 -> 12.79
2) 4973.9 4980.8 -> 13.88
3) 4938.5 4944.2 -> 12.83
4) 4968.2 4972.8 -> 14.04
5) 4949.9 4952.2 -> 12.86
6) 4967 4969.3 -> 13.97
